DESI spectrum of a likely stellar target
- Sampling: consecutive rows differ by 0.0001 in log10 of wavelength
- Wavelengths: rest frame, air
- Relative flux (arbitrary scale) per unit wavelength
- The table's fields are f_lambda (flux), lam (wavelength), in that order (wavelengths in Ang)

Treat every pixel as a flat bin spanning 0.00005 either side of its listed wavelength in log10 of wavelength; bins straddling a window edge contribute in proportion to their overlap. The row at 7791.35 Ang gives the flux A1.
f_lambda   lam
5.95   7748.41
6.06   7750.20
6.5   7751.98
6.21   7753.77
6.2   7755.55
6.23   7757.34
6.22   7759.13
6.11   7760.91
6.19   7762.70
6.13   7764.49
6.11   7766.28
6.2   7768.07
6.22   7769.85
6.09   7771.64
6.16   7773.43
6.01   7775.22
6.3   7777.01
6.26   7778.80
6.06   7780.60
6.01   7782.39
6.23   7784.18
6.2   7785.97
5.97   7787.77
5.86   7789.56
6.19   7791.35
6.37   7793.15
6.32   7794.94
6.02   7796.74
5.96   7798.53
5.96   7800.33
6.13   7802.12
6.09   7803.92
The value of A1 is 6.19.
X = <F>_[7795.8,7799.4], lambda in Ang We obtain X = 5.99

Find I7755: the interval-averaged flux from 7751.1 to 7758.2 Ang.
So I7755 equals 6.28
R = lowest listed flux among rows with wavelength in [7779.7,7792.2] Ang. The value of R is 5.86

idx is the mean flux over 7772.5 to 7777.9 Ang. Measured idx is 6.16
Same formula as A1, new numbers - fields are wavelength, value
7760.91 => 6.11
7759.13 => 6.22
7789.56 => 5.86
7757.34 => 6.23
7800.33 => 5.96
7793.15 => 6.37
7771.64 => 6.09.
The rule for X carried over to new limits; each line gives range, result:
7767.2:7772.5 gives 6.18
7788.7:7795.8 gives 6.19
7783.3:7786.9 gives 6.21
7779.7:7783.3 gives 6.04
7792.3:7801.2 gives 6.13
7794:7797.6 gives 6.17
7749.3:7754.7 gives 6.26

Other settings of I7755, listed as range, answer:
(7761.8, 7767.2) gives 6.13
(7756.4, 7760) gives 6.21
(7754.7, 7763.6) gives 6.19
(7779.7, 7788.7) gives 6.09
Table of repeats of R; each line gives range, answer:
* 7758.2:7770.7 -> 6.11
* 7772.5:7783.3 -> 6.01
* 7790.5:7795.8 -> 6.19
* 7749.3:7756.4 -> 6.06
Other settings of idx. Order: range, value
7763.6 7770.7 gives 6.17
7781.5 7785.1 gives 6.13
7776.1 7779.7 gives 6.27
